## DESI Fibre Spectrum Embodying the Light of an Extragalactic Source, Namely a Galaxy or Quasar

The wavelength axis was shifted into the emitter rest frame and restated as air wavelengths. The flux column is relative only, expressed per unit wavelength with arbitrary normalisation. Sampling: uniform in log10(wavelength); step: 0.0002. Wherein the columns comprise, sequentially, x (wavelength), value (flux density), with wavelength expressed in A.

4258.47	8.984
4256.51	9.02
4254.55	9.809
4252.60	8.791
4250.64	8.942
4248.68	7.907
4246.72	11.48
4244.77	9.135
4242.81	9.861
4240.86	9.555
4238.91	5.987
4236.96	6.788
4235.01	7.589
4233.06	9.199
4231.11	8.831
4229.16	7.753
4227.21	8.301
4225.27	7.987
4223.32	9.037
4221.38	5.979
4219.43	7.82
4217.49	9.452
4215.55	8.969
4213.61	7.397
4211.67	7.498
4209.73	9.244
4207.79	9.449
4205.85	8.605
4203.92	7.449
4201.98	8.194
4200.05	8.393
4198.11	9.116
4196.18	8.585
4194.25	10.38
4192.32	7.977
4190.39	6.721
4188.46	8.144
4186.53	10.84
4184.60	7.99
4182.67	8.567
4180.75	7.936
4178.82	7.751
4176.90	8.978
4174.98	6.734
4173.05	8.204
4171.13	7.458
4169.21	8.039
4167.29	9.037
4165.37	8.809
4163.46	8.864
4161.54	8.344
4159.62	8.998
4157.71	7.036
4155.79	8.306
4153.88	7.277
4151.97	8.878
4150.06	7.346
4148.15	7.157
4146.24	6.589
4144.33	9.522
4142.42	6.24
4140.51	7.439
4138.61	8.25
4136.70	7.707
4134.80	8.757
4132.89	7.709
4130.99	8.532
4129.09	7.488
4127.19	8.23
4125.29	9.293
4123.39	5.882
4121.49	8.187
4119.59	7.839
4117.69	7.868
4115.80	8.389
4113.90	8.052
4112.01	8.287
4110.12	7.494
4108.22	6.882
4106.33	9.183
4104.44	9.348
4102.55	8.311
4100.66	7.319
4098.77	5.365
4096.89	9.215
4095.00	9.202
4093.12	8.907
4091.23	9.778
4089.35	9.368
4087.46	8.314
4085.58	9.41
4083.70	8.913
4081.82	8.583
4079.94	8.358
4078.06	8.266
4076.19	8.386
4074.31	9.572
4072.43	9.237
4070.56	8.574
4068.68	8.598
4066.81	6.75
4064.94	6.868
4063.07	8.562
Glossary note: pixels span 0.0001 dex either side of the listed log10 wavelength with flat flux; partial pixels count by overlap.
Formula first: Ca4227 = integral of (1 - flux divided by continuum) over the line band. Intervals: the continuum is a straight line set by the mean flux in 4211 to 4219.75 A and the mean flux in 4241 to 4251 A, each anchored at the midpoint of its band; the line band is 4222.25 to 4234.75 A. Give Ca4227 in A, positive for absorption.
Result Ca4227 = 0.5 A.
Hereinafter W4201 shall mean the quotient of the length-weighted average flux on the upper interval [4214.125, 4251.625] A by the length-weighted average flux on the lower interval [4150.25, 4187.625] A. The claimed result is 1.02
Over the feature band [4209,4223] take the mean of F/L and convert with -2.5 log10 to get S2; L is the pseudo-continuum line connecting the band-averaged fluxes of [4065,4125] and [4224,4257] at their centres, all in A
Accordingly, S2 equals 0.07 mag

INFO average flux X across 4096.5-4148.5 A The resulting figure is 7.87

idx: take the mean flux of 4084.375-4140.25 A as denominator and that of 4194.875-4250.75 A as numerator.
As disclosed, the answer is 1.03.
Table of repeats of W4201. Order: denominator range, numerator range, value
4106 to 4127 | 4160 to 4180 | 1.04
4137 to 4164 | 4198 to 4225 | 1.06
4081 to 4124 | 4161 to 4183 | 0.99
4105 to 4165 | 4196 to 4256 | 1.07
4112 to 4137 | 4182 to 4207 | 1.07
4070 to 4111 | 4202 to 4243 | 0.96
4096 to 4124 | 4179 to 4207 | 1.08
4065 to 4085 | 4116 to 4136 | 0.94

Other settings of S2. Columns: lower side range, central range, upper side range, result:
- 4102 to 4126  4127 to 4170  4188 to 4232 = 0.018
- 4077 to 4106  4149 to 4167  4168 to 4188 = 0.013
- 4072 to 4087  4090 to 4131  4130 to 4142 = 0.029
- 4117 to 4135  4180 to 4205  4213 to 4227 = -0.055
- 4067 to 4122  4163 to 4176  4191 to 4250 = 0.040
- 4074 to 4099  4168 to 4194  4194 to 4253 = 0.051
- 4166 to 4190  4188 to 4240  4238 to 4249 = 0.067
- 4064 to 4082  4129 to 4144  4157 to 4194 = 0.059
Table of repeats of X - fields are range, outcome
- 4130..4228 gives 8.2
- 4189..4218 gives 8.48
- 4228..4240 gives 7.72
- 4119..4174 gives 7.98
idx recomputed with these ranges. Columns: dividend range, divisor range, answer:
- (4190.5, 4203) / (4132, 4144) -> 1.11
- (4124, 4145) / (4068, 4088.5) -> 0.92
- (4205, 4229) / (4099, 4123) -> 1.04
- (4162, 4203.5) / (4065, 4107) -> 0.98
